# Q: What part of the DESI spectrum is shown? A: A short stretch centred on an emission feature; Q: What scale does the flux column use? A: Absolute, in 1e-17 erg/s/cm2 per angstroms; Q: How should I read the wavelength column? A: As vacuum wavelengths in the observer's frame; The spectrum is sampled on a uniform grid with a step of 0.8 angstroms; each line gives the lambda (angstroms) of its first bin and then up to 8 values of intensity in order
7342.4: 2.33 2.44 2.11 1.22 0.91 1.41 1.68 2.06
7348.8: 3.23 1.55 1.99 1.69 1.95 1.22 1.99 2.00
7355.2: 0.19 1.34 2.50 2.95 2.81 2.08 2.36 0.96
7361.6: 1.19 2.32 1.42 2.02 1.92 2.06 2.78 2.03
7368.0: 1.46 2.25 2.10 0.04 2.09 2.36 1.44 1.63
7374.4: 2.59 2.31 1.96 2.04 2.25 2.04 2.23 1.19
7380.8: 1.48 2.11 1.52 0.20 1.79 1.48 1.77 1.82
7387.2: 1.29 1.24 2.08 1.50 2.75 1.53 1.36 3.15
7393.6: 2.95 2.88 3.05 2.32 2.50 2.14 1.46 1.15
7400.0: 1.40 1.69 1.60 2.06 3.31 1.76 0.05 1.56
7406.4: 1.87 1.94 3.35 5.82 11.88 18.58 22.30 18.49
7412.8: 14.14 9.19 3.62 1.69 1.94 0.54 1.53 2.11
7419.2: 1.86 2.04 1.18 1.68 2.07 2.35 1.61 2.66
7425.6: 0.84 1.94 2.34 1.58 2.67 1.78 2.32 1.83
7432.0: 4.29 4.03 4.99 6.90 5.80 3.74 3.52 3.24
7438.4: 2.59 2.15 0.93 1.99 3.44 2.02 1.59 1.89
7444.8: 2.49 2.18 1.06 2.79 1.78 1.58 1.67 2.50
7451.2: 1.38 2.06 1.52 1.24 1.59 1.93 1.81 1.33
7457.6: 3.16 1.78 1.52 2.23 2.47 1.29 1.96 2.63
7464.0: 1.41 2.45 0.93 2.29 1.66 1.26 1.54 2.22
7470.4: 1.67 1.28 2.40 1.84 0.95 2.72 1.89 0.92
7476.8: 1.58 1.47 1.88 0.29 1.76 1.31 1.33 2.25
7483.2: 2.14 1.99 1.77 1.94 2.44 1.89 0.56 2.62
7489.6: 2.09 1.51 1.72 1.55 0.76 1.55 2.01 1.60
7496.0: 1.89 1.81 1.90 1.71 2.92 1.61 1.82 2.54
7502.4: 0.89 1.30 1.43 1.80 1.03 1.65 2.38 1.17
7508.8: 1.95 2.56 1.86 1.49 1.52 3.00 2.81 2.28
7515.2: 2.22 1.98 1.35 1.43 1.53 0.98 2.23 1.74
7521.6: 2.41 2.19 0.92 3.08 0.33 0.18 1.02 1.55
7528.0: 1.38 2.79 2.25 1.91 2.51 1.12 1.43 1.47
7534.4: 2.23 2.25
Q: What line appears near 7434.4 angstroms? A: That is [N II]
